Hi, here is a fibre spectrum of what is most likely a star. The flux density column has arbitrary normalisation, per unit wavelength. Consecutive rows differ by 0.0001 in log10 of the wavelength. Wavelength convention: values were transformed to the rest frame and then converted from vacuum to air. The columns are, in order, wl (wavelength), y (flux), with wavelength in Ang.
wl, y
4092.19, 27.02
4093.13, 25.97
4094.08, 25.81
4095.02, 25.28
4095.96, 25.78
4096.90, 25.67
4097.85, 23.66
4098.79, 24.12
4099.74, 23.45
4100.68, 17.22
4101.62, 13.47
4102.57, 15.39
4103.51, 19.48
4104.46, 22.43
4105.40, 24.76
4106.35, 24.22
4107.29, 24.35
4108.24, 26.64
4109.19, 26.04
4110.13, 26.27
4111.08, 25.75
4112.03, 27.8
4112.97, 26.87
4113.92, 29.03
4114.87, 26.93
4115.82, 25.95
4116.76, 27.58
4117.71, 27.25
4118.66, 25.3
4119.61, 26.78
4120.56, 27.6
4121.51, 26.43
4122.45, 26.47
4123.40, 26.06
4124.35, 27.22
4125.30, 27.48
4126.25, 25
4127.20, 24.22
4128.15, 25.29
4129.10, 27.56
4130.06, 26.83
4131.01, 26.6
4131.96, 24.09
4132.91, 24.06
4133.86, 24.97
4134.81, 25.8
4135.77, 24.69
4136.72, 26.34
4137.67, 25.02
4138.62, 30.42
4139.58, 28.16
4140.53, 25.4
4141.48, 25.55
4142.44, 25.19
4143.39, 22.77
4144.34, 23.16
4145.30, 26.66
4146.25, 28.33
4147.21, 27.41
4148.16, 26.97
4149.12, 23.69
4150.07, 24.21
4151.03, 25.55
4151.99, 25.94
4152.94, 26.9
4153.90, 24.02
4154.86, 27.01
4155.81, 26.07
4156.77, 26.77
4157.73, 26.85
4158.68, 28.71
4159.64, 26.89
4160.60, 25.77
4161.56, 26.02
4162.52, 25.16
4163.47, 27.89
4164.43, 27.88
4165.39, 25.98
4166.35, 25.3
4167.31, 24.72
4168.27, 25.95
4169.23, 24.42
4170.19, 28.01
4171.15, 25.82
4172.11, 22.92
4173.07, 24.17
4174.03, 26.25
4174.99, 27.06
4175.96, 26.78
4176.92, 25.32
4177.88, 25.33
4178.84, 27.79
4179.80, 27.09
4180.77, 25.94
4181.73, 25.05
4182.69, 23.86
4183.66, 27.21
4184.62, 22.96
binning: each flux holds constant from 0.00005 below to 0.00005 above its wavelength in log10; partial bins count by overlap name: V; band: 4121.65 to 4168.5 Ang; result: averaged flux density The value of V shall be 26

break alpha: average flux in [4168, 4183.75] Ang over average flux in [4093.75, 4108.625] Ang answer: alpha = 1.14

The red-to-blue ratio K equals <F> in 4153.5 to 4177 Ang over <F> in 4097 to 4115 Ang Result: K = 1.11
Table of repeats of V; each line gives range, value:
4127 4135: 25.5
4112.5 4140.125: 26.4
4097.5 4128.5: 24.8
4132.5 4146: 25.6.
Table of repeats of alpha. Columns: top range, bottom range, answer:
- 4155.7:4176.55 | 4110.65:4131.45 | 0.98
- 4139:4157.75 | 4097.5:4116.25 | 1.09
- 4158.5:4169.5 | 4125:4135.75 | 1.03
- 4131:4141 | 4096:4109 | 1.17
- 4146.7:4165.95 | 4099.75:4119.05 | 1.09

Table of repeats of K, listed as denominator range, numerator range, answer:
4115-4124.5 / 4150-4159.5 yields 0.99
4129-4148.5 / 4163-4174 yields 0.99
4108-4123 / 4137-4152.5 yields 0.97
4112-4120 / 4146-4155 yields 0.96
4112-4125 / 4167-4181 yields 0.96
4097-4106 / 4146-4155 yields 1.25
